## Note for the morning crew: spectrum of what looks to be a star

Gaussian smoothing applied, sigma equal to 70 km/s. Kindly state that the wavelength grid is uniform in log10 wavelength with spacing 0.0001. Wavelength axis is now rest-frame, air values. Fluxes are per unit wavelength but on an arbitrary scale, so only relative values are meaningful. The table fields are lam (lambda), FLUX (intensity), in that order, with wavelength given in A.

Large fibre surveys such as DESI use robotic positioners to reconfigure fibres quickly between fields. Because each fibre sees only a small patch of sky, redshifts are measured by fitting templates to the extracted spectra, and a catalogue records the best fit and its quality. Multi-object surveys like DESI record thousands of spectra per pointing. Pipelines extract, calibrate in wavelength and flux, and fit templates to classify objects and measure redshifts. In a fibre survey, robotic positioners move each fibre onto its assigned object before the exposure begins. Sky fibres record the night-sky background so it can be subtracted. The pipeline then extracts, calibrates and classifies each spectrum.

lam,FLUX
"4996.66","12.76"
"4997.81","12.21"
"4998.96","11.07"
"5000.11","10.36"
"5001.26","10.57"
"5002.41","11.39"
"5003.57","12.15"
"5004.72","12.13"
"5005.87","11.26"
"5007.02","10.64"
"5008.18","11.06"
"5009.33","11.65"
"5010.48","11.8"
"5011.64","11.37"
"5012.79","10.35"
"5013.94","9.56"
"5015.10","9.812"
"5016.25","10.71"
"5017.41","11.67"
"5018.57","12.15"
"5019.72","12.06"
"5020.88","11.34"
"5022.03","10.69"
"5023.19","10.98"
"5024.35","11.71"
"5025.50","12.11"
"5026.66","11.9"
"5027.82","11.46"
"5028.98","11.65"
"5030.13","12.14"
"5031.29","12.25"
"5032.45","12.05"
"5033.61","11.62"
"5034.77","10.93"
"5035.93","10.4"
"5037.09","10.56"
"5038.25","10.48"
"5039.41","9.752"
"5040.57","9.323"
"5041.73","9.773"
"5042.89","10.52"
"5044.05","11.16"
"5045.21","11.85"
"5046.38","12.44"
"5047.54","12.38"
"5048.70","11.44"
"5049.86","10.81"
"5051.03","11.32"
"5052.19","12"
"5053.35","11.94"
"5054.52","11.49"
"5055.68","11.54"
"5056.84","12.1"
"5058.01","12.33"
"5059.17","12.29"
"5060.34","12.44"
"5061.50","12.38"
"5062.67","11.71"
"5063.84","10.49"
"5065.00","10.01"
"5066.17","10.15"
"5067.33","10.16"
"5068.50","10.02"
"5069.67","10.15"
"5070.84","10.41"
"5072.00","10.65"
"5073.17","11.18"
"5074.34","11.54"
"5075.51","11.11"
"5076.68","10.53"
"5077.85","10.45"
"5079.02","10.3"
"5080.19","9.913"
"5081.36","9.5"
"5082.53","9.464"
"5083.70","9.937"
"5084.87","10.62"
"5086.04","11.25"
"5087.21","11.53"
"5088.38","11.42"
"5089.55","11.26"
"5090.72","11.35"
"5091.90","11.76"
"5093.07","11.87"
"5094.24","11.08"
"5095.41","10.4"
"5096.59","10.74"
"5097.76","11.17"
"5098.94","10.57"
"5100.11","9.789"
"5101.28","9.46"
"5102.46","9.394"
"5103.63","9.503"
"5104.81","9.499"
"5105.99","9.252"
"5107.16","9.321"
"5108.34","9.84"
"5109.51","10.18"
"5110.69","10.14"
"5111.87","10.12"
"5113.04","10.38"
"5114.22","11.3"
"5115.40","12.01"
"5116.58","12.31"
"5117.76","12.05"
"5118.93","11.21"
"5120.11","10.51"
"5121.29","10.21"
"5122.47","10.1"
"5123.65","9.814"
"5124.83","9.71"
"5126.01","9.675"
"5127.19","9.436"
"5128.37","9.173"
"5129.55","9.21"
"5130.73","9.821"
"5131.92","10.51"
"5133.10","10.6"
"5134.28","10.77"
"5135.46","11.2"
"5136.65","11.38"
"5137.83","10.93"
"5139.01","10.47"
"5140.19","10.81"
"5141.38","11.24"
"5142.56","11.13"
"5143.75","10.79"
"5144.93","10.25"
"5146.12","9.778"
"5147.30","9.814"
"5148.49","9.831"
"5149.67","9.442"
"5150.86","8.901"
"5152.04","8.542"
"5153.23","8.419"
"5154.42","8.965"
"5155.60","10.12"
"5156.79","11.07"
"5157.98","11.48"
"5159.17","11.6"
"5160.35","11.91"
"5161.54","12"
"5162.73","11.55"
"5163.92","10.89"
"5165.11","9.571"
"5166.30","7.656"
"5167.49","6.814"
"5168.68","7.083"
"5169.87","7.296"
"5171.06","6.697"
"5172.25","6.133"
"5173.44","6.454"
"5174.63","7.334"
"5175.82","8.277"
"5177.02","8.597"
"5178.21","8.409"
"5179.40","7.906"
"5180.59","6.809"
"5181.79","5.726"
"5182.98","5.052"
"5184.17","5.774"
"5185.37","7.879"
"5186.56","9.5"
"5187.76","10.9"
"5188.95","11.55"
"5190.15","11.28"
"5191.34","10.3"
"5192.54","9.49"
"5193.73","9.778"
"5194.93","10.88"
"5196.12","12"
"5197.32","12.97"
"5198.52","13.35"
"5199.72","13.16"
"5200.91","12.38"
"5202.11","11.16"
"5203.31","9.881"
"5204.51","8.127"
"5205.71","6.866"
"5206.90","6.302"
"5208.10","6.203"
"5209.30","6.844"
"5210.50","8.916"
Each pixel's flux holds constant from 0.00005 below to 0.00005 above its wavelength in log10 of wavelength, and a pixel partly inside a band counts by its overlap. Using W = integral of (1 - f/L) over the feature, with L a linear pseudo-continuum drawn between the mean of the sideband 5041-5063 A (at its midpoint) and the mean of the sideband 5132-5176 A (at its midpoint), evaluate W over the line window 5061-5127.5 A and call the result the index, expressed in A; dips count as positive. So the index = 1.8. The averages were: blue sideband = 11.7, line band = 10.5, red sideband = 9.68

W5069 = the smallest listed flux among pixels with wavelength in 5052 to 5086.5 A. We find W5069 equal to 9.464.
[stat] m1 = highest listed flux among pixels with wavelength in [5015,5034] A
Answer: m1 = 12.25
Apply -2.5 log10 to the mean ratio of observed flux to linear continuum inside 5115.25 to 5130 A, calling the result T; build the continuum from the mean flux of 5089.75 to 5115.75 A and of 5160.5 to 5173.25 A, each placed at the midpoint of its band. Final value -0.06 mag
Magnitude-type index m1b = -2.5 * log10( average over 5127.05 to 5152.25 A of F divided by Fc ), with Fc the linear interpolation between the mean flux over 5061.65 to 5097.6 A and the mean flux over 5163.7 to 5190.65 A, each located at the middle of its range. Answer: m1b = -0.14 mag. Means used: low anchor 10.7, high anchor 7.93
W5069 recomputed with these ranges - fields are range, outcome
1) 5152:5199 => 5.052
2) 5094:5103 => 9.394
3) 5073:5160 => 8.419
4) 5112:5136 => 9.173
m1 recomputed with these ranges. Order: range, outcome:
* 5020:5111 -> 12.44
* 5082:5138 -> 12.31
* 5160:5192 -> 12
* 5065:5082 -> 11.54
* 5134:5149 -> 11.38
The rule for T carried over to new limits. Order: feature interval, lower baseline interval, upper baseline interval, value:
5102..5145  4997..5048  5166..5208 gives -0.07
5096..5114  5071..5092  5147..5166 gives 0.06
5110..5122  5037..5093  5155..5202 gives -0.07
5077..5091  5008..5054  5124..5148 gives 0.02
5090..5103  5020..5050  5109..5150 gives 0.00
